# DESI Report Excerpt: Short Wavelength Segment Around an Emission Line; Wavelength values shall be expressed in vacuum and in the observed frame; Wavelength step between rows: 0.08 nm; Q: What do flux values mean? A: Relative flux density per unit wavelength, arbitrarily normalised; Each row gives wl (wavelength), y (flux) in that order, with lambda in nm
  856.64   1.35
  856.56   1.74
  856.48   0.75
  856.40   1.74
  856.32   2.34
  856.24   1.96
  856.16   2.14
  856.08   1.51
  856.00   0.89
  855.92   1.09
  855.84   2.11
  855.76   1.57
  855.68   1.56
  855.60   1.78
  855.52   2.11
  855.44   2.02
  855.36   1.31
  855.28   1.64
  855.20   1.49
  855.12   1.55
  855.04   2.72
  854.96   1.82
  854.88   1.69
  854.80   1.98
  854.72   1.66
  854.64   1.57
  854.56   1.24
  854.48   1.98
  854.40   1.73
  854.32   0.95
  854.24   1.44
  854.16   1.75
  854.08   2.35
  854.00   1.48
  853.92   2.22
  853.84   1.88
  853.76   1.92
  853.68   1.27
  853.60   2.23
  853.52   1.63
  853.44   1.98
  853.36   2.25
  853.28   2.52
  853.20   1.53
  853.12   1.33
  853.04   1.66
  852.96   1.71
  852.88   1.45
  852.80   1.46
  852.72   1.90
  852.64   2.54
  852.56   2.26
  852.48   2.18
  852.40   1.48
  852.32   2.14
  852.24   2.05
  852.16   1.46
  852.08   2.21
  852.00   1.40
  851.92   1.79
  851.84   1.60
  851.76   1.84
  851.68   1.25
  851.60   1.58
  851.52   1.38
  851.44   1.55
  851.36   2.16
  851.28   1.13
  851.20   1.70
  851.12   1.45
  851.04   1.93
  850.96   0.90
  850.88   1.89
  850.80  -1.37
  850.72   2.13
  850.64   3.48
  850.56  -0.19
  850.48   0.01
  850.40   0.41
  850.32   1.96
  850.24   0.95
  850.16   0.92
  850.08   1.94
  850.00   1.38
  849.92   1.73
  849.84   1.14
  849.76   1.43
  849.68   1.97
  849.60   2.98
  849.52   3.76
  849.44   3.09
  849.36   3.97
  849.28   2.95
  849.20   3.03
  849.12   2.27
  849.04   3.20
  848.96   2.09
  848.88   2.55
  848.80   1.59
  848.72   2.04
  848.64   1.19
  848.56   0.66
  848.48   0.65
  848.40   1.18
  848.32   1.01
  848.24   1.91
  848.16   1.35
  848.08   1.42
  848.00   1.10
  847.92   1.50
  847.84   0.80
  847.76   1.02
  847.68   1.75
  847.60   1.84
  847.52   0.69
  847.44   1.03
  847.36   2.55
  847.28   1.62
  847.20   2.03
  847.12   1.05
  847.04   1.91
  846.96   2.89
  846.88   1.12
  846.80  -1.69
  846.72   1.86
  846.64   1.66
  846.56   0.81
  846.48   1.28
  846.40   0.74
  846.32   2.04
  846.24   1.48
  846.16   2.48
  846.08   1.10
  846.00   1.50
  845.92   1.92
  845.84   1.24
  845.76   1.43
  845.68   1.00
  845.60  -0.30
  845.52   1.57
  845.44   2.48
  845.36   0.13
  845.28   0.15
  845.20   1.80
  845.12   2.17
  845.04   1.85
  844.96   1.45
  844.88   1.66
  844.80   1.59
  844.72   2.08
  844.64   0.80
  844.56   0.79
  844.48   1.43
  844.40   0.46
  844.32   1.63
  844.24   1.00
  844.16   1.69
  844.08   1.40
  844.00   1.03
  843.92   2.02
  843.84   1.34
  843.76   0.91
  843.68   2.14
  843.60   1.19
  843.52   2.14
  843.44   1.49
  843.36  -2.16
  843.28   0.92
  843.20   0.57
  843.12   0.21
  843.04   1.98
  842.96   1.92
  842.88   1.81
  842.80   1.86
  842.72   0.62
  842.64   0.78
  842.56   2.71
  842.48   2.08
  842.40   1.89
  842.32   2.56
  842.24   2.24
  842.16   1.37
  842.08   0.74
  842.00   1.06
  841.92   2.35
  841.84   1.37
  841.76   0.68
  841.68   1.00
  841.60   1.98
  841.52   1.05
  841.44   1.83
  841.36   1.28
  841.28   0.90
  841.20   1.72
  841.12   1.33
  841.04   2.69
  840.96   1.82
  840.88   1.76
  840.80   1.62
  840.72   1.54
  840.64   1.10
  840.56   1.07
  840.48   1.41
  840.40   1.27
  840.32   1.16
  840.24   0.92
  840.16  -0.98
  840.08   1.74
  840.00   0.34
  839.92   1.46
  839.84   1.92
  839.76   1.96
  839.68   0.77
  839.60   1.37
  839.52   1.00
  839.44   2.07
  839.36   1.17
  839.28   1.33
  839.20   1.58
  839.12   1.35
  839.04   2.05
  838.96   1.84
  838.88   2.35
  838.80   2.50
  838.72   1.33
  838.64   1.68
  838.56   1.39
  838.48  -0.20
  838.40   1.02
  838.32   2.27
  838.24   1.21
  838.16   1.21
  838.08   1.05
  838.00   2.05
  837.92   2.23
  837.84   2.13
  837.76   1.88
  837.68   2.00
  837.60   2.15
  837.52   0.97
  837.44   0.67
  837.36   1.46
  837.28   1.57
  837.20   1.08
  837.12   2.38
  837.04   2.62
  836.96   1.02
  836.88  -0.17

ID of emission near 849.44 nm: H-gamma 4340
